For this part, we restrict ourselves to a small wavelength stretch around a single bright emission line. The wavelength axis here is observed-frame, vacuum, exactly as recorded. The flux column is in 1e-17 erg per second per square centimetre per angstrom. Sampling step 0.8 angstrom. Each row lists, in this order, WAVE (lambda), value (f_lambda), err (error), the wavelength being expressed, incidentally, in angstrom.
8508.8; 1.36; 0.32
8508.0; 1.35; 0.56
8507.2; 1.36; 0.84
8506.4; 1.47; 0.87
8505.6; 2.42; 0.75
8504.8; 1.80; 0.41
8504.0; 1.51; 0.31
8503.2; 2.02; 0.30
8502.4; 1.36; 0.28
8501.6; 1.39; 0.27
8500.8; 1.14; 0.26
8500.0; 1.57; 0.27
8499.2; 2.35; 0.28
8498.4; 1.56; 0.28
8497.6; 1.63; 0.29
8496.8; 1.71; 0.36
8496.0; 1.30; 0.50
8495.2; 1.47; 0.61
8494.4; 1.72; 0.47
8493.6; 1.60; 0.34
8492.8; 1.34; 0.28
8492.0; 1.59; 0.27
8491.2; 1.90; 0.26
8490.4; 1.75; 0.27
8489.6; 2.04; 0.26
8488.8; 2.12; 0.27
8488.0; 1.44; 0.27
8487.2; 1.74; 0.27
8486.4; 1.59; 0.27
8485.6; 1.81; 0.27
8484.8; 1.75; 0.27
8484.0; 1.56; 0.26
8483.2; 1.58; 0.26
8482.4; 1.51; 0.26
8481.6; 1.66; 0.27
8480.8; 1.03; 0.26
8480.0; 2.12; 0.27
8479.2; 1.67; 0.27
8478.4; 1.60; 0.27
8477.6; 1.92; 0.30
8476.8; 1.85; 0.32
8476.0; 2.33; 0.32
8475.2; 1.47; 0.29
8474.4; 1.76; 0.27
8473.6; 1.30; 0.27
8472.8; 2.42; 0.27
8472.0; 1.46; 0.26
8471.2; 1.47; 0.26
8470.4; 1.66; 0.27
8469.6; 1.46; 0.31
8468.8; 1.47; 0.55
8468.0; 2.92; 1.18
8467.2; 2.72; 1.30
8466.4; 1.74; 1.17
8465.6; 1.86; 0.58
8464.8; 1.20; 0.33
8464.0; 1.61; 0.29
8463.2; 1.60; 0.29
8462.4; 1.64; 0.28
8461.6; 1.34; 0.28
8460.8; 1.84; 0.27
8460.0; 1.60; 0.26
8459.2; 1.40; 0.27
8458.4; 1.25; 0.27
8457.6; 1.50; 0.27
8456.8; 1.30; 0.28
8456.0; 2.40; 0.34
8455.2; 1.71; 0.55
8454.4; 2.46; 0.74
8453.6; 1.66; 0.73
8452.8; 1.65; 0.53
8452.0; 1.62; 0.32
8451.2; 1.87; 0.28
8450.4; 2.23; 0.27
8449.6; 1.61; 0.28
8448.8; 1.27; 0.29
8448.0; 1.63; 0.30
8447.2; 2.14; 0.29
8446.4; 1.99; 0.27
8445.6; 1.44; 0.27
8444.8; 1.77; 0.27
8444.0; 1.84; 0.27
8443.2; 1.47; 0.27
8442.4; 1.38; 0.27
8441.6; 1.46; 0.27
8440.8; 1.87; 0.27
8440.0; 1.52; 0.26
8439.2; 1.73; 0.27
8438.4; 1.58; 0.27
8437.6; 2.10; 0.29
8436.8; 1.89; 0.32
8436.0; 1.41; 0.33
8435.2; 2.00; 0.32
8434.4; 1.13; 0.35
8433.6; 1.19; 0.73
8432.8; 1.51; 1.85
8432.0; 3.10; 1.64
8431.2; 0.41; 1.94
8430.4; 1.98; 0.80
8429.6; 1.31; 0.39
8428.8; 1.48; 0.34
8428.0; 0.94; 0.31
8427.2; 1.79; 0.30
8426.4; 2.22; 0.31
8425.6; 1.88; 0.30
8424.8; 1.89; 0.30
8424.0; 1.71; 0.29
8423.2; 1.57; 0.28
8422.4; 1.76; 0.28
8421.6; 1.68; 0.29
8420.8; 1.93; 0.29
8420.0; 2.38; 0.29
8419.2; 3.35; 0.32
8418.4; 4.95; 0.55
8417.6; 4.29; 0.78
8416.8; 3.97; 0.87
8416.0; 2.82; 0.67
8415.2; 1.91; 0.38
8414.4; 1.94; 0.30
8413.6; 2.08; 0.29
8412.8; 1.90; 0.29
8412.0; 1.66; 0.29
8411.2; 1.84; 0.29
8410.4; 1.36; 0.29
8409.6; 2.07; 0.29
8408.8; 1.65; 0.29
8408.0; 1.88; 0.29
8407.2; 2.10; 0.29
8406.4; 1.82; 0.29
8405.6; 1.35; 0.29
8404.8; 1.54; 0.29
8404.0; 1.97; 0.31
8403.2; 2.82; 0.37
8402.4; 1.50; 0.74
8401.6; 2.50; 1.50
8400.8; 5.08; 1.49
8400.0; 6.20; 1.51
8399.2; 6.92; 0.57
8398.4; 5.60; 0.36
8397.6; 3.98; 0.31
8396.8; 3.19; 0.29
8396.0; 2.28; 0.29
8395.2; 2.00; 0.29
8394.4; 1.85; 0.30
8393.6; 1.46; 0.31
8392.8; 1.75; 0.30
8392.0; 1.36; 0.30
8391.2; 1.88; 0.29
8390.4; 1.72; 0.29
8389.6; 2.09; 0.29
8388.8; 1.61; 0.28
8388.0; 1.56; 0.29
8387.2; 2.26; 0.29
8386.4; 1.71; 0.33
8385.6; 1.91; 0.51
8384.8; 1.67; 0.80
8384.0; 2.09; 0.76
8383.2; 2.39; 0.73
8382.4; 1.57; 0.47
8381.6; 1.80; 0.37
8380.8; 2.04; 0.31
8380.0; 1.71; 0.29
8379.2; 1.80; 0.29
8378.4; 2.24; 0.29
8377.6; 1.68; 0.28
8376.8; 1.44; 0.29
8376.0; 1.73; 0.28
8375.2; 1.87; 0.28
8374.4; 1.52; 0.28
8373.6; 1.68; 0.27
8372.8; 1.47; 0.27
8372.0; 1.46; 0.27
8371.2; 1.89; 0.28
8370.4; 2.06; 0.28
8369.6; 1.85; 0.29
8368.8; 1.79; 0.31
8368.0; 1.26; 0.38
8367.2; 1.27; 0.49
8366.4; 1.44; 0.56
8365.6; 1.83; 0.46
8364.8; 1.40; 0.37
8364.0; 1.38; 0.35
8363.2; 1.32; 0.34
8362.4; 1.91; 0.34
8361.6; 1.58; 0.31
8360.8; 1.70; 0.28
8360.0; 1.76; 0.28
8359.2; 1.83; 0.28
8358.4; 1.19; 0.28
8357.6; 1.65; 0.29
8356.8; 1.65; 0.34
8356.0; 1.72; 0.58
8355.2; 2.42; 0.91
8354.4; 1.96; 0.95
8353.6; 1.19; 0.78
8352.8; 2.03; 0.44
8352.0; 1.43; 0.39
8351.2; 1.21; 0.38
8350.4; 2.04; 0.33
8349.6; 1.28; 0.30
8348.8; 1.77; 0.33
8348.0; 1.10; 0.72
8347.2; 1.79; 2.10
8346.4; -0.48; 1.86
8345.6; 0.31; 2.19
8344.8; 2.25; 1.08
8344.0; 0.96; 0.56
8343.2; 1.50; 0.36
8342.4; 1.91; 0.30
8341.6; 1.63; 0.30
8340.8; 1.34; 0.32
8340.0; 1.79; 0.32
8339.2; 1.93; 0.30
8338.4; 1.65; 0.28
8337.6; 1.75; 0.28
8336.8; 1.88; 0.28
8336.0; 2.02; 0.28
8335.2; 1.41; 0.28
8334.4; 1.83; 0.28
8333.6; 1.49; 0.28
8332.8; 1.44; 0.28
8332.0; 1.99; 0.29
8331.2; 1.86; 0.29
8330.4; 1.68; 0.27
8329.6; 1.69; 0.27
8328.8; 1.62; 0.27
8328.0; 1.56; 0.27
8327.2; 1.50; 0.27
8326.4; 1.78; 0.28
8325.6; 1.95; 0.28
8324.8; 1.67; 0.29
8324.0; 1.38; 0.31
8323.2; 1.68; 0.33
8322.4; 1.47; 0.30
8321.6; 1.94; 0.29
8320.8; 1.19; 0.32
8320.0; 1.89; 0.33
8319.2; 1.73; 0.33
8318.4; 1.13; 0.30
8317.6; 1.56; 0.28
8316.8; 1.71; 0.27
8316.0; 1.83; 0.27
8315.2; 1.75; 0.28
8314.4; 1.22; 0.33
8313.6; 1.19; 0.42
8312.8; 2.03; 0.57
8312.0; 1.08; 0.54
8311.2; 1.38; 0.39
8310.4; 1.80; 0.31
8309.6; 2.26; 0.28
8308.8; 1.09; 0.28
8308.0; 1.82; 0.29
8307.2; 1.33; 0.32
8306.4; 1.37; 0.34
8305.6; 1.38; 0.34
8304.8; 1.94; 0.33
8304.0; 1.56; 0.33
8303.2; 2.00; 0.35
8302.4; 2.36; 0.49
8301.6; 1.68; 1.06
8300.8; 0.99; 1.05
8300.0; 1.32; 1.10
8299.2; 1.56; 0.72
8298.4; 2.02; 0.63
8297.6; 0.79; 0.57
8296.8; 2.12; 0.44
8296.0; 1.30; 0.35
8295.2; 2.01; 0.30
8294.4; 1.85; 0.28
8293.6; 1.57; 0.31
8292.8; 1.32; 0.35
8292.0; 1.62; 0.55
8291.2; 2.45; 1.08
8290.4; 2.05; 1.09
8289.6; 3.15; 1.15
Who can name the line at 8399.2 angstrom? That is [S II] 6716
